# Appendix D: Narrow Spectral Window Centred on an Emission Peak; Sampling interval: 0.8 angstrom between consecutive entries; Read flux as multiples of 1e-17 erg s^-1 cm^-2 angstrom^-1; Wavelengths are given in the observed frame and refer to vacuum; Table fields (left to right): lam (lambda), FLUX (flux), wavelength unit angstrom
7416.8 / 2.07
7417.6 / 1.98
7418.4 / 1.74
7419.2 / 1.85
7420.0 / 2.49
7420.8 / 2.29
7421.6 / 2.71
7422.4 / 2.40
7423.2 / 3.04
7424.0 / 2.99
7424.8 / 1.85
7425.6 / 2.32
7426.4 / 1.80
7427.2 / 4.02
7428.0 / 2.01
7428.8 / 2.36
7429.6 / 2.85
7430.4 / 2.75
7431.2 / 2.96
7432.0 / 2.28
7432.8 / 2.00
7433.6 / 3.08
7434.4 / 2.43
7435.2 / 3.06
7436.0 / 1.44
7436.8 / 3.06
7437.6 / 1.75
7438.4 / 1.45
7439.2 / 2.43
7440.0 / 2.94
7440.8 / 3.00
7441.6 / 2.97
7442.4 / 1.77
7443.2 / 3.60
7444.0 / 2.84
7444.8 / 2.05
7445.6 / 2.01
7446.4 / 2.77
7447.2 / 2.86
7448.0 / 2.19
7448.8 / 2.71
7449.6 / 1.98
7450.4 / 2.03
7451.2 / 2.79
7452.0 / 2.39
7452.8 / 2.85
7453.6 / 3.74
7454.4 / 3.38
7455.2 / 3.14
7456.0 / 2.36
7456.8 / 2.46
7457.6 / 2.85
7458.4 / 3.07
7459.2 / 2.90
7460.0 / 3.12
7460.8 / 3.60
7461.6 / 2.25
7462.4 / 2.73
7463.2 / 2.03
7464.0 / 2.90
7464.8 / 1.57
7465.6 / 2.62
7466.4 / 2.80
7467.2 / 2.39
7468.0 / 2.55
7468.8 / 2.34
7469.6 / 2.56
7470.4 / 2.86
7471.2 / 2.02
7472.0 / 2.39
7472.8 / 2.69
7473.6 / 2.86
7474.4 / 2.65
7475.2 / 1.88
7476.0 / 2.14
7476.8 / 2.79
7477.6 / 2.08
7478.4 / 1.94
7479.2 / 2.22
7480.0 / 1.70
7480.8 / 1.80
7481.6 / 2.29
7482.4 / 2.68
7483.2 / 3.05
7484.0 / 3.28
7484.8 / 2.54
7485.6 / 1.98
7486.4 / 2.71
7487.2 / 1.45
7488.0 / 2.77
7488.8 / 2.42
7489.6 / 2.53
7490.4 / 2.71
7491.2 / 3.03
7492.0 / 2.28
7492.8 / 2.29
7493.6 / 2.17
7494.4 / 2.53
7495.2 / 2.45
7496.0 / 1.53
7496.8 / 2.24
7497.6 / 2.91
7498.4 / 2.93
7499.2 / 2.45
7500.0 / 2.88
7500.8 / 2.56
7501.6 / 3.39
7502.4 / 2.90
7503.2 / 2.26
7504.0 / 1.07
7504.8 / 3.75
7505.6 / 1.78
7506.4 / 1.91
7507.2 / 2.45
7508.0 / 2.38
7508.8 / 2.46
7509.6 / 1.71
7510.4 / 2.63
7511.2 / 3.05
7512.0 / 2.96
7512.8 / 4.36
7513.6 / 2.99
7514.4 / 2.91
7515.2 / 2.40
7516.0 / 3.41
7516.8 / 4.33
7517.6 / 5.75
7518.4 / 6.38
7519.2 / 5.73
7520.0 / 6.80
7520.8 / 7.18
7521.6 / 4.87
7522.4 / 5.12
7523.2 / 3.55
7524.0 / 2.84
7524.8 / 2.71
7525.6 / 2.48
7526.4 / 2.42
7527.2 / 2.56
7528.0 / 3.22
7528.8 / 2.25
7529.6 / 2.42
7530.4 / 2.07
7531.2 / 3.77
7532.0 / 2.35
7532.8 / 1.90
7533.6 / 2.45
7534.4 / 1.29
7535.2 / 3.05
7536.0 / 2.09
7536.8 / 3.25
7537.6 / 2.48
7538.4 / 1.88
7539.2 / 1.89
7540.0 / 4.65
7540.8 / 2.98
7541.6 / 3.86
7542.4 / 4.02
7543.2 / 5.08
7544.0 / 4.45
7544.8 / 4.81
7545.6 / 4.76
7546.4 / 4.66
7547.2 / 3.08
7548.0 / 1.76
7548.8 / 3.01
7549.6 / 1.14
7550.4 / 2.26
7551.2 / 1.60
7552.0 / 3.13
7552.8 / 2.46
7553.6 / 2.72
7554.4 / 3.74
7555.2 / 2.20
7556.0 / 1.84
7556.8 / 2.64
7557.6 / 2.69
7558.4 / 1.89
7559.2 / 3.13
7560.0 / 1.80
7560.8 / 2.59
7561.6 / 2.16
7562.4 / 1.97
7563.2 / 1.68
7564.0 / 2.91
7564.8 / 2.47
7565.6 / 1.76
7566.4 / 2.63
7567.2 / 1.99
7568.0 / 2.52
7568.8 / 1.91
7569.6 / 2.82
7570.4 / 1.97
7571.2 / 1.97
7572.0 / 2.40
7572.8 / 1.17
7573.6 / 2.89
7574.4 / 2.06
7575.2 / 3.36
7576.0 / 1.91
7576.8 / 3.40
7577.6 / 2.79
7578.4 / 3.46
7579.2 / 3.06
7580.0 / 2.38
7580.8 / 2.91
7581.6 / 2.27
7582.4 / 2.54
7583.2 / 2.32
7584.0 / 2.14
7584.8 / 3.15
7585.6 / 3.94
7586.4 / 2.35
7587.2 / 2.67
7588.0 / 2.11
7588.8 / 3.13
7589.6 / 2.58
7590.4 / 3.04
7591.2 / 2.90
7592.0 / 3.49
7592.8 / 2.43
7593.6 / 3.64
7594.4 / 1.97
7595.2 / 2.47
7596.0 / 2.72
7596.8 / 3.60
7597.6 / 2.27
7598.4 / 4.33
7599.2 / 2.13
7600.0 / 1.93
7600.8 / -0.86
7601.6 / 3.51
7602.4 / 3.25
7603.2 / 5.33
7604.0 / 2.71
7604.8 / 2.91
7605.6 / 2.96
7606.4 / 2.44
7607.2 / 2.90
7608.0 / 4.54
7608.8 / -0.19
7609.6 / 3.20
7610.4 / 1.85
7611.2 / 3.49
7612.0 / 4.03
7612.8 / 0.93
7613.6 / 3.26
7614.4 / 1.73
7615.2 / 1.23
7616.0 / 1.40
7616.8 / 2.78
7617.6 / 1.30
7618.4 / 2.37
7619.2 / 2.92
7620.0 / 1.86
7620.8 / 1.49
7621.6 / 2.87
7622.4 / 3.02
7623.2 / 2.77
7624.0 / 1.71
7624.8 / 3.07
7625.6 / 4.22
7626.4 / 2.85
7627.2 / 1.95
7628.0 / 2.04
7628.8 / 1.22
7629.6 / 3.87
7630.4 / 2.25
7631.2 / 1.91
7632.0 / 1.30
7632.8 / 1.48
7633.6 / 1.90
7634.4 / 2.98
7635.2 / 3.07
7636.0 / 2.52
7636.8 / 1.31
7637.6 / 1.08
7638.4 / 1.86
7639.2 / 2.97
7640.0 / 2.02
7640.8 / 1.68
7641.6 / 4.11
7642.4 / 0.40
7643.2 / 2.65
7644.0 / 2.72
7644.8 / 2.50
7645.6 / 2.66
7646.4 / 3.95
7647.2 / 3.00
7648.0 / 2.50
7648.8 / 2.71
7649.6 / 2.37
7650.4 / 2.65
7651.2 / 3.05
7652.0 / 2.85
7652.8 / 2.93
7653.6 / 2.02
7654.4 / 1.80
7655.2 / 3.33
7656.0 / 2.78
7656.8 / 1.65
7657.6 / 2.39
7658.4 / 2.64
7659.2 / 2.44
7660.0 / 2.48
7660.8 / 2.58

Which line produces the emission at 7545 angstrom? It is [N II] 6583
